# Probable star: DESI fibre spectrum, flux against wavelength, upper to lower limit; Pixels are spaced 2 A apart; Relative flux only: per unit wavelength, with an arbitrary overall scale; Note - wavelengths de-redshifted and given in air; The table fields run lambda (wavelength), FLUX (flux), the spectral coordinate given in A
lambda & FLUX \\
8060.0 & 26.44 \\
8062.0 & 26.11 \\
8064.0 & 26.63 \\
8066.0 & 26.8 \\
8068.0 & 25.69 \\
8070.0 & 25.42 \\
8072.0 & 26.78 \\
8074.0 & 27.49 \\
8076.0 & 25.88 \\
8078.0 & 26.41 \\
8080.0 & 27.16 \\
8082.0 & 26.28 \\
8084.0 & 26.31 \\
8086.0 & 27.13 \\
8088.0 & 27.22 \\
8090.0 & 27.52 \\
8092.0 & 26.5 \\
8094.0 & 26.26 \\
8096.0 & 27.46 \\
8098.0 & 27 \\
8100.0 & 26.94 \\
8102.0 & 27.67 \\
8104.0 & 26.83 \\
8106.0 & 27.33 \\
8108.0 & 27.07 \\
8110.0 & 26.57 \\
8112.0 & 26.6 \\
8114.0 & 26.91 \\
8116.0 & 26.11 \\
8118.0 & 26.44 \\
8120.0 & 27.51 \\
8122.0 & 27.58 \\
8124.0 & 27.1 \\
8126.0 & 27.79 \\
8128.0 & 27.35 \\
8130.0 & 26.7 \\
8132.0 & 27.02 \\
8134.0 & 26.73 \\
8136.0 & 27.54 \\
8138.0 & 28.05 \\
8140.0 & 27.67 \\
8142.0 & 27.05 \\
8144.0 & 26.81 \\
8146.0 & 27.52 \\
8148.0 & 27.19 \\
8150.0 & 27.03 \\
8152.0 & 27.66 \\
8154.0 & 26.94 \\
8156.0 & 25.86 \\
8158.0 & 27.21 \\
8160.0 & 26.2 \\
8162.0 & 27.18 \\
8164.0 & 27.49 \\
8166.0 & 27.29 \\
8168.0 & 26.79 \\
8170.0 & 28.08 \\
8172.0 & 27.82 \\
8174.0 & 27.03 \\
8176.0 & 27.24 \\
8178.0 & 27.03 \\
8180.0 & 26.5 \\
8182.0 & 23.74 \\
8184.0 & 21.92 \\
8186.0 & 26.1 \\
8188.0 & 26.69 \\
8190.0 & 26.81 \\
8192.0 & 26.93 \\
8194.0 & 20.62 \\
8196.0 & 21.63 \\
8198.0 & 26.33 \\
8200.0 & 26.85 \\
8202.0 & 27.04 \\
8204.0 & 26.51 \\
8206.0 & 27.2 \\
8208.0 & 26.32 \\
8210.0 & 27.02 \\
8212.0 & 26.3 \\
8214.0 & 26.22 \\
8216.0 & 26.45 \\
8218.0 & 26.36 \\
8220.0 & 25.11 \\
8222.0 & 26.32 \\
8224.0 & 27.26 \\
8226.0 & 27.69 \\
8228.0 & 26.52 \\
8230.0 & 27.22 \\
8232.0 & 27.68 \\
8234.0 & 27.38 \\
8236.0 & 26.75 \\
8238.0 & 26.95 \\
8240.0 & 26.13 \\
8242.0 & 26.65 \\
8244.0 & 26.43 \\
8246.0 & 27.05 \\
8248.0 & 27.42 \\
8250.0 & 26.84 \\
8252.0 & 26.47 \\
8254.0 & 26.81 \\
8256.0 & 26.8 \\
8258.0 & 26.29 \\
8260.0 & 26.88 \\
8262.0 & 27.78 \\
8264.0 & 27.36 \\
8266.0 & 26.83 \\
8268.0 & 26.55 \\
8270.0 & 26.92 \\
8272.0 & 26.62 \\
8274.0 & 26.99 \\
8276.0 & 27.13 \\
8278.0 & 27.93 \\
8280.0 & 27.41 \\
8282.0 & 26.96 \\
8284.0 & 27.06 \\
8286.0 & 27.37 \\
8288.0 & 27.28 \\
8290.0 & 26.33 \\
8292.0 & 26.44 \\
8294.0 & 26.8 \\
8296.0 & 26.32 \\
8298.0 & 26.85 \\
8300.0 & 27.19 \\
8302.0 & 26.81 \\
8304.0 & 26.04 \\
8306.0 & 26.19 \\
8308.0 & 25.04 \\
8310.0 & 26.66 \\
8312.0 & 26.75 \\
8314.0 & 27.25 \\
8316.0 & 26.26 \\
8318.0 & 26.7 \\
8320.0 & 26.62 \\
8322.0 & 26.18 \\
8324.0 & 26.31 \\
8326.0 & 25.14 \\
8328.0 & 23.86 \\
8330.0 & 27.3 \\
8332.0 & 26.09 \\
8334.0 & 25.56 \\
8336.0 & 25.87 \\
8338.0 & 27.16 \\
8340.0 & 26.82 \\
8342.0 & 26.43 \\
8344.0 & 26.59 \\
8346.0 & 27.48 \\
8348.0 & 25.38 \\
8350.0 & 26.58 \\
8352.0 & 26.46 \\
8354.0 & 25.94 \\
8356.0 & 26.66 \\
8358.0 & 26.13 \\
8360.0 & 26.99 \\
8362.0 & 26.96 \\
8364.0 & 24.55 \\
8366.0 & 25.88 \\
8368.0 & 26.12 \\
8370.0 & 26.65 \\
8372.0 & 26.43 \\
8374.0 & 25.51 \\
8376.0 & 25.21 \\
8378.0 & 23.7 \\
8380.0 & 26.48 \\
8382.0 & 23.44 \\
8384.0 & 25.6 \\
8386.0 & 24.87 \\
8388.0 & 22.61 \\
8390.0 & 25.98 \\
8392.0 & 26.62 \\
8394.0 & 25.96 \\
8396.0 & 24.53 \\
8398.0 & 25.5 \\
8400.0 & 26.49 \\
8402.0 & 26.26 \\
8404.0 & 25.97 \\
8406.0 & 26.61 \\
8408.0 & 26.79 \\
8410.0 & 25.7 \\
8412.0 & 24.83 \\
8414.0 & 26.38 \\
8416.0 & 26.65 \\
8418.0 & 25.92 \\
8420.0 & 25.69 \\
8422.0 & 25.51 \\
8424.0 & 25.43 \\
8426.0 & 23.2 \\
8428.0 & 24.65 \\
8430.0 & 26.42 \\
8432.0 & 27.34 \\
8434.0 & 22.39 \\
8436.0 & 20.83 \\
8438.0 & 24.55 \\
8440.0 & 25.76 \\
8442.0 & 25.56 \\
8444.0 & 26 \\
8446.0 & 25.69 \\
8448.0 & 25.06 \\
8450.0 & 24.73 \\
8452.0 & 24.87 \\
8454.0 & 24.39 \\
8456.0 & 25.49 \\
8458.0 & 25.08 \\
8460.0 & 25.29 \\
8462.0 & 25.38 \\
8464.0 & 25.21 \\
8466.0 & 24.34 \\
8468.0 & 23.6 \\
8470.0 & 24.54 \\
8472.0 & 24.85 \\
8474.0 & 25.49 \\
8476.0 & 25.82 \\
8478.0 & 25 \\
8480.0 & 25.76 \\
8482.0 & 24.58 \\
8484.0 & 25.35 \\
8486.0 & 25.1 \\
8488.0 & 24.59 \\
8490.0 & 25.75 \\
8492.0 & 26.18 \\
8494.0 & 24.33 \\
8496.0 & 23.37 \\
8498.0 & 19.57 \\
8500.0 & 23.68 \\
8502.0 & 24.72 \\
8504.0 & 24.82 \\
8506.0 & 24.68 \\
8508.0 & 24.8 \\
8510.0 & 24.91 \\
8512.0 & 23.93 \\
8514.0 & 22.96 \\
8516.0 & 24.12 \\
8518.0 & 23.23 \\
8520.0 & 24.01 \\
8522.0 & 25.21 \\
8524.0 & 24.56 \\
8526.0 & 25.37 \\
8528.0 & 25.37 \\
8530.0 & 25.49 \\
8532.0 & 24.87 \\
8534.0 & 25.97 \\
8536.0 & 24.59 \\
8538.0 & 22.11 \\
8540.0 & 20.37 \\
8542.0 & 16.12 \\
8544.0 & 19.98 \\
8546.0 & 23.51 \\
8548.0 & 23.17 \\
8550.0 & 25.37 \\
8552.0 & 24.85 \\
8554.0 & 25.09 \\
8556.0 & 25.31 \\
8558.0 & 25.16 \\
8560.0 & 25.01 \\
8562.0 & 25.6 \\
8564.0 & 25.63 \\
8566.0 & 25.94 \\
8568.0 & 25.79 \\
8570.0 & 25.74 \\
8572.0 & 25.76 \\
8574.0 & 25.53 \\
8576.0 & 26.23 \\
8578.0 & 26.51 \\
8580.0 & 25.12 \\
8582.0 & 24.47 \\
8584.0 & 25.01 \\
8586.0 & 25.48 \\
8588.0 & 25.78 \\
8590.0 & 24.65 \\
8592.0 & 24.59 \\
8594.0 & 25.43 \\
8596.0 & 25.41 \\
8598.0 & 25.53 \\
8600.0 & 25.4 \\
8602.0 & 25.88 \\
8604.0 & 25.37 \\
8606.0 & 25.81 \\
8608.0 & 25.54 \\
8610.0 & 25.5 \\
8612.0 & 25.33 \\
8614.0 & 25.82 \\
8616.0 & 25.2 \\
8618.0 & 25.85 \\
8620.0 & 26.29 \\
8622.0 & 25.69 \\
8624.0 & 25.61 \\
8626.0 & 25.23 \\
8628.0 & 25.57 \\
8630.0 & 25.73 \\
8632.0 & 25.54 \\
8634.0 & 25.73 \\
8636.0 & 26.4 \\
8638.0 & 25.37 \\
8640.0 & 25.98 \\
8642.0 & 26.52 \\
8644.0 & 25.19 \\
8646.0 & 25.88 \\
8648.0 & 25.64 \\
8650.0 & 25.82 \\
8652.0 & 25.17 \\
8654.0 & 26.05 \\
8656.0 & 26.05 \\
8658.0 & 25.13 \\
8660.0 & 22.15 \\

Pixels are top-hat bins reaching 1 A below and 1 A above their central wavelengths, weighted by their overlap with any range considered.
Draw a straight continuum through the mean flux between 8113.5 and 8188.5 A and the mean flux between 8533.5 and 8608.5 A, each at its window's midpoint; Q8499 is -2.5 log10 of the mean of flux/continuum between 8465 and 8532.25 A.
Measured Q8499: 0.022 mag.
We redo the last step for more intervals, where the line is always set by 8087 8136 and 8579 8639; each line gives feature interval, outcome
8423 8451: 0.05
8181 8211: 0.05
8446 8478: 0.04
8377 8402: 0.04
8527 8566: 0.08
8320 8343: 0.01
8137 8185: 0.00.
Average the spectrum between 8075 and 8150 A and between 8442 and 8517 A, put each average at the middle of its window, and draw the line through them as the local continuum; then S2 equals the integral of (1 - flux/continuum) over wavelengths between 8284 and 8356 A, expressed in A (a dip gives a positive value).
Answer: -1.97 A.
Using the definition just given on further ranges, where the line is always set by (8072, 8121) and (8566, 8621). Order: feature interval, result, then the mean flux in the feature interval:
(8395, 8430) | 0.5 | 25.7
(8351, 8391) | 0.8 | 25.6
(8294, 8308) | -0.1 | 26.5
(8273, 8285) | -0.4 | 27.2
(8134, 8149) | -0.3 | 27.4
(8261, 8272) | -0.3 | 27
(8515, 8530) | 0.6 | 24.6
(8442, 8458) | 0.4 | 25.2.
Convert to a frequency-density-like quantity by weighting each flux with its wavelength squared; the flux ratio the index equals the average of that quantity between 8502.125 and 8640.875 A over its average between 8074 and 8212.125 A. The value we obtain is 1.0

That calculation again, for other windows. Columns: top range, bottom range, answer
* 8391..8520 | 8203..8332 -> 0.98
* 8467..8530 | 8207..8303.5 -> 0.97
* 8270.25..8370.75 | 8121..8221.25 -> 1.03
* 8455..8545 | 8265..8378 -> 0.96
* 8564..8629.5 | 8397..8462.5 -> 1.05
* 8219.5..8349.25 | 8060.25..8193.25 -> 1.03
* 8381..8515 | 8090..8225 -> 1.01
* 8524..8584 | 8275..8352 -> 0.98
